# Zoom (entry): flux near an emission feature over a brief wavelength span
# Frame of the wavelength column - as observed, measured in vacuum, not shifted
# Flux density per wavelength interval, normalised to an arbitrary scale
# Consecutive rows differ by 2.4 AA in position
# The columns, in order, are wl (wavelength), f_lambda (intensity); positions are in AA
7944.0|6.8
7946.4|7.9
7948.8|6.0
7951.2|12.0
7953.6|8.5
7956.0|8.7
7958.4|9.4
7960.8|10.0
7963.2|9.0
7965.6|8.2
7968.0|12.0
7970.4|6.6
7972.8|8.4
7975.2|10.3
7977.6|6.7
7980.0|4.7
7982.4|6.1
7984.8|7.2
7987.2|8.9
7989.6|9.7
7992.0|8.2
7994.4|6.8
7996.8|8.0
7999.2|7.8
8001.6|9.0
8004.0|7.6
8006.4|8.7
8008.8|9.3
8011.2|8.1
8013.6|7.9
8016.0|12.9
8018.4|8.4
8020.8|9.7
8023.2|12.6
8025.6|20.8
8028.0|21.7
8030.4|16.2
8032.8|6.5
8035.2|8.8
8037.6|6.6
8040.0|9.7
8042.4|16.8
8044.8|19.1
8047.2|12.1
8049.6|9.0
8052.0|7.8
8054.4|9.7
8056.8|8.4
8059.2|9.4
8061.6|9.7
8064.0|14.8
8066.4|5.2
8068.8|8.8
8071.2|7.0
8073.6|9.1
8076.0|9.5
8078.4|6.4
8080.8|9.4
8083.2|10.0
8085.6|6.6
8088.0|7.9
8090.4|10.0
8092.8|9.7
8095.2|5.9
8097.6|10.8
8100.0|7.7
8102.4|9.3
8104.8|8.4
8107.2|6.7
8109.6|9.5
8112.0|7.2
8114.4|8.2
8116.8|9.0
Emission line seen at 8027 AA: [S II] 6716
